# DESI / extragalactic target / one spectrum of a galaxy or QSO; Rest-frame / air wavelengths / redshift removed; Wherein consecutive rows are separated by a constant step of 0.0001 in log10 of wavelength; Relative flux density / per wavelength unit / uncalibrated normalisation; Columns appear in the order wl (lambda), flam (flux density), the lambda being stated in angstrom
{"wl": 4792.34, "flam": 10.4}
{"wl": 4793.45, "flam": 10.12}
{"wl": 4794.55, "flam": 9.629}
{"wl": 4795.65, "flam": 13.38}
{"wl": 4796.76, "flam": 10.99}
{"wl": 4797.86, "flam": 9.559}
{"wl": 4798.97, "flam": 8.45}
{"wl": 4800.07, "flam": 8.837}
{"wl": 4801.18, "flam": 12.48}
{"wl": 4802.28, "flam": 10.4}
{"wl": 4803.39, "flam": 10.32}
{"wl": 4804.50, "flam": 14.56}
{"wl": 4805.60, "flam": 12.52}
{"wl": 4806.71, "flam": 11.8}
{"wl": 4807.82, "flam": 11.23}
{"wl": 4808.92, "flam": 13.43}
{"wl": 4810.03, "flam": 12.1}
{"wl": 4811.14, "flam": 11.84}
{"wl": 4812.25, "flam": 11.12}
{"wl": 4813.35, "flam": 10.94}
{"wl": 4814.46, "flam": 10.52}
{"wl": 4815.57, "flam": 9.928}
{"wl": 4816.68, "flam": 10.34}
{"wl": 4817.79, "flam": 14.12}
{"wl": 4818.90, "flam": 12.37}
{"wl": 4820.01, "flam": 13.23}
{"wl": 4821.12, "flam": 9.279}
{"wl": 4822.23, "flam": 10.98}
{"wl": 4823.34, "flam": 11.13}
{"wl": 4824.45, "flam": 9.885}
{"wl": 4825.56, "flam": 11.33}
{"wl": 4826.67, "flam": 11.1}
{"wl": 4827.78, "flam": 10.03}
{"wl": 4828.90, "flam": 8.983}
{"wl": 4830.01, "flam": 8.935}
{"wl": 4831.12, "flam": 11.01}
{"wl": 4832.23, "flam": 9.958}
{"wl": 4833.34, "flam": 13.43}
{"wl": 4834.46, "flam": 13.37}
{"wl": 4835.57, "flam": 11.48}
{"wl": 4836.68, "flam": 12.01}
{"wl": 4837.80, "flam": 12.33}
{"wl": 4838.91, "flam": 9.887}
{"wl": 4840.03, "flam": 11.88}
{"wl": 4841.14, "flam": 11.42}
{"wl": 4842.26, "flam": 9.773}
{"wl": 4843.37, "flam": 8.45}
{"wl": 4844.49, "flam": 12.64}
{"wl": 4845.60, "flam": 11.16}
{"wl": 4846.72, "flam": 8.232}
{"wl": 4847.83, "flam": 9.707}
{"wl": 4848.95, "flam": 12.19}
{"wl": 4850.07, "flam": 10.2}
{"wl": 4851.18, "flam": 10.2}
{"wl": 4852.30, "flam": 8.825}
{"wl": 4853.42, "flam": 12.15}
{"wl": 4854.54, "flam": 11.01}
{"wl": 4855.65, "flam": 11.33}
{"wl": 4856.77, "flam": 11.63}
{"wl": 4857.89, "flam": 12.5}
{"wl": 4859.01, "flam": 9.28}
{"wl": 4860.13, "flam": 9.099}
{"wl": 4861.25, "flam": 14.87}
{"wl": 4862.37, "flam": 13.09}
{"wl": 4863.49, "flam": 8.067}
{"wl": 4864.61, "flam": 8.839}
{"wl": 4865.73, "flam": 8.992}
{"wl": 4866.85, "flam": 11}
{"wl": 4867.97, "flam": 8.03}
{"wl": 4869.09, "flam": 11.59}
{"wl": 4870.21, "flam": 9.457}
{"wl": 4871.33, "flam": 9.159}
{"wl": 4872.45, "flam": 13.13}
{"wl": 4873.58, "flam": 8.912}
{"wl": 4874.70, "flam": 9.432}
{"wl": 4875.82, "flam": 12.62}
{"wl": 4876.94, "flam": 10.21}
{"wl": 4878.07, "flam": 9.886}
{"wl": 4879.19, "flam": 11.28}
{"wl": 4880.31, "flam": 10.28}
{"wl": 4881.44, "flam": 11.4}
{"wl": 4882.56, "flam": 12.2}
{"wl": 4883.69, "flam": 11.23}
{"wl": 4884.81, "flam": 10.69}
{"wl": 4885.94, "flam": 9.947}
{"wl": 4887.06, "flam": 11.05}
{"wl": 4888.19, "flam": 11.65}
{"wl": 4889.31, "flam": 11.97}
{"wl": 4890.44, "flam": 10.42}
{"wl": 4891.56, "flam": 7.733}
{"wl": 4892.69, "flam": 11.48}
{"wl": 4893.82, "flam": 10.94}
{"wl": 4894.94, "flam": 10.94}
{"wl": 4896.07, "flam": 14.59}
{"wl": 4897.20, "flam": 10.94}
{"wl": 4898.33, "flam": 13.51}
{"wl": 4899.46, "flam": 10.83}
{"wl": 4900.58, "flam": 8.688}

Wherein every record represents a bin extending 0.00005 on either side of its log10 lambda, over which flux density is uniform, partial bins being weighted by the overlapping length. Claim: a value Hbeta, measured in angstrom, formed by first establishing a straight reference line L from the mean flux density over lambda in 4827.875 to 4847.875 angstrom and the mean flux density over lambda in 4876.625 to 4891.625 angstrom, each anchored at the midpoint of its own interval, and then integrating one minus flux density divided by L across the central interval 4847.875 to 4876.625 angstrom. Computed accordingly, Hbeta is 0.6 angstrom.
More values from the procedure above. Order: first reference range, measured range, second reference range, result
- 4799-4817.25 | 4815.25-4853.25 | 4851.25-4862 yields 1.16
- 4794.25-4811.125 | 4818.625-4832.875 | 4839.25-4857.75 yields 0.54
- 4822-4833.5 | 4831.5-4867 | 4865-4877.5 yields -1.83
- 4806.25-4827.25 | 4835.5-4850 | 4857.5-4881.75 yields 0.18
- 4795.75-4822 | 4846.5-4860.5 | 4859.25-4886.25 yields 0.29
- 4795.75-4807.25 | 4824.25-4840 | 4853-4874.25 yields -0.27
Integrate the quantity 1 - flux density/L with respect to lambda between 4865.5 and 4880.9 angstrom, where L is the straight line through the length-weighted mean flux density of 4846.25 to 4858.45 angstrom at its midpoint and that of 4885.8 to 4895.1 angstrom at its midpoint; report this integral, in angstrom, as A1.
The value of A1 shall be 0.6 angstrom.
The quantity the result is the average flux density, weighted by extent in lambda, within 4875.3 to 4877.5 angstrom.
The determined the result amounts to 11.4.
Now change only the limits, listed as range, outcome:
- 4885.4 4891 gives 11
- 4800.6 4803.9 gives 11.1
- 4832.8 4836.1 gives 12.8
